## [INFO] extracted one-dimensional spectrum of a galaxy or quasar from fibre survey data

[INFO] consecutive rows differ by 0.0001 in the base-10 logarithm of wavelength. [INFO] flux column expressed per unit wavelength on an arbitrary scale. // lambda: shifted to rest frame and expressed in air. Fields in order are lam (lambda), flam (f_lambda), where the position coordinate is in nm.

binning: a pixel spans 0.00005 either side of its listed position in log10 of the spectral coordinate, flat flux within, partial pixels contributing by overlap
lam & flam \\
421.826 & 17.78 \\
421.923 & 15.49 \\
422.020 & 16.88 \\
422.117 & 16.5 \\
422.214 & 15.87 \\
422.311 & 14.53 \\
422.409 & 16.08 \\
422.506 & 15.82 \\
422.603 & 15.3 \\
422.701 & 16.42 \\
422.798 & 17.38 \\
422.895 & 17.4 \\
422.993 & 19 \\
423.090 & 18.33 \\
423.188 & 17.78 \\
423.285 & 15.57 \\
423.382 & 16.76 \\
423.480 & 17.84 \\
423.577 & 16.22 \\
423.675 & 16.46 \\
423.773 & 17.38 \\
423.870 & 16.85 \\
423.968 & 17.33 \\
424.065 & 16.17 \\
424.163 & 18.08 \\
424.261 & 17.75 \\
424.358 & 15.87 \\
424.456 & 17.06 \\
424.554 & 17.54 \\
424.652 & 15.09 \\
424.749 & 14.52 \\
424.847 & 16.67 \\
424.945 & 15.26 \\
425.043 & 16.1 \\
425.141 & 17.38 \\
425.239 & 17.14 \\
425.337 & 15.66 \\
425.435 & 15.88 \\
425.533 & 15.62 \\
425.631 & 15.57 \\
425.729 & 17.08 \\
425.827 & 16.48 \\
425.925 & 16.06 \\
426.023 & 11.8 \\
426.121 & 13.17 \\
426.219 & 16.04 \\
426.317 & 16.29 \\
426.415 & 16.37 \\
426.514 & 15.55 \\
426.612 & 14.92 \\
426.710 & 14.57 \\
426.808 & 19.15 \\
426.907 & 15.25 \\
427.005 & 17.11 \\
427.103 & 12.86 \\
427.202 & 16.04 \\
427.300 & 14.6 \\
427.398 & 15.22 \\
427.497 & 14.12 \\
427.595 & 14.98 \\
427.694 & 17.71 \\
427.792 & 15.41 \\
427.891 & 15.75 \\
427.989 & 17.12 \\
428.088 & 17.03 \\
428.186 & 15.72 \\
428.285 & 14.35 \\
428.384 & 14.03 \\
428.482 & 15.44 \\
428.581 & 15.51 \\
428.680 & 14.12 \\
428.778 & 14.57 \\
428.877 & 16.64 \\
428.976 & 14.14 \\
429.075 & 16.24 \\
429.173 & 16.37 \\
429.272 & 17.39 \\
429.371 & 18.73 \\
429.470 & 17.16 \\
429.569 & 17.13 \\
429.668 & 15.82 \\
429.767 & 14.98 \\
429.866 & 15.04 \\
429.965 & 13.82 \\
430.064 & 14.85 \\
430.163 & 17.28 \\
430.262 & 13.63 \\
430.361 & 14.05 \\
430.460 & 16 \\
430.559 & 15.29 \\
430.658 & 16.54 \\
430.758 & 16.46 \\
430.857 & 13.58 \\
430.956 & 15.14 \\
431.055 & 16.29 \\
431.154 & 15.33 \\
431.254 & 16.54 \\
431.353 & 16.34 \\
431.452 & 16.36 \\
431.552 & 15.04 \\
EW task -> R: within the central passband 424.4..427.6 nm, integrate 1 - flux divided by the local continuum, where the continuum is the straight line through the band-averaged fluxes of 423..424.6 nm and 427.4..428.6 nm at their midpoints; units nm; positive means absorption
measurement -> 0.12 nm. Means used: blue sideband 17.1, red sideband 15.6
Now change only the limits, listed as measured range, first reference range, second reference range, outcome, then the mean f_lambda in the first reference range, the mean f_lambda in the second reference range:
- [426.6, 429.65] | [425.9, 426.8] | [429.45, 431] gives -0.108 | 15.1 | 15.4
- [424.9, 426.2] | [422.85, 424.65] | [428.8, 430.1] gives 0.088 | 17.1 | 16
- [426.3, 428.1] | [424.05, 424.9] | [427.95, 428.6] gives 0.010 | 16.5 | 15.6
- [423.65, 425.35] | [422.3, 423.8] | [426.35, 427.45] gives -0.025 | 16.8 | 15.6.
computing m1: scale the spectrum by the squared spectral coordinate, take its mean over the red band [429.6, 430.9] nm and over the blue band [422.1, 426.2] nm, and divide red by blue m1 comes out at 0.96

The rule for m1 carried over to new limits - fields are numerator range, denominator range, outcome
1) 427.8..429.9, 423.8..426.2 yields 1.00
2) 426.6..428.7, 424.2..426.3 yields 0.99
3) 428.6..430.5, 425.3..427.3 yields 1.02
